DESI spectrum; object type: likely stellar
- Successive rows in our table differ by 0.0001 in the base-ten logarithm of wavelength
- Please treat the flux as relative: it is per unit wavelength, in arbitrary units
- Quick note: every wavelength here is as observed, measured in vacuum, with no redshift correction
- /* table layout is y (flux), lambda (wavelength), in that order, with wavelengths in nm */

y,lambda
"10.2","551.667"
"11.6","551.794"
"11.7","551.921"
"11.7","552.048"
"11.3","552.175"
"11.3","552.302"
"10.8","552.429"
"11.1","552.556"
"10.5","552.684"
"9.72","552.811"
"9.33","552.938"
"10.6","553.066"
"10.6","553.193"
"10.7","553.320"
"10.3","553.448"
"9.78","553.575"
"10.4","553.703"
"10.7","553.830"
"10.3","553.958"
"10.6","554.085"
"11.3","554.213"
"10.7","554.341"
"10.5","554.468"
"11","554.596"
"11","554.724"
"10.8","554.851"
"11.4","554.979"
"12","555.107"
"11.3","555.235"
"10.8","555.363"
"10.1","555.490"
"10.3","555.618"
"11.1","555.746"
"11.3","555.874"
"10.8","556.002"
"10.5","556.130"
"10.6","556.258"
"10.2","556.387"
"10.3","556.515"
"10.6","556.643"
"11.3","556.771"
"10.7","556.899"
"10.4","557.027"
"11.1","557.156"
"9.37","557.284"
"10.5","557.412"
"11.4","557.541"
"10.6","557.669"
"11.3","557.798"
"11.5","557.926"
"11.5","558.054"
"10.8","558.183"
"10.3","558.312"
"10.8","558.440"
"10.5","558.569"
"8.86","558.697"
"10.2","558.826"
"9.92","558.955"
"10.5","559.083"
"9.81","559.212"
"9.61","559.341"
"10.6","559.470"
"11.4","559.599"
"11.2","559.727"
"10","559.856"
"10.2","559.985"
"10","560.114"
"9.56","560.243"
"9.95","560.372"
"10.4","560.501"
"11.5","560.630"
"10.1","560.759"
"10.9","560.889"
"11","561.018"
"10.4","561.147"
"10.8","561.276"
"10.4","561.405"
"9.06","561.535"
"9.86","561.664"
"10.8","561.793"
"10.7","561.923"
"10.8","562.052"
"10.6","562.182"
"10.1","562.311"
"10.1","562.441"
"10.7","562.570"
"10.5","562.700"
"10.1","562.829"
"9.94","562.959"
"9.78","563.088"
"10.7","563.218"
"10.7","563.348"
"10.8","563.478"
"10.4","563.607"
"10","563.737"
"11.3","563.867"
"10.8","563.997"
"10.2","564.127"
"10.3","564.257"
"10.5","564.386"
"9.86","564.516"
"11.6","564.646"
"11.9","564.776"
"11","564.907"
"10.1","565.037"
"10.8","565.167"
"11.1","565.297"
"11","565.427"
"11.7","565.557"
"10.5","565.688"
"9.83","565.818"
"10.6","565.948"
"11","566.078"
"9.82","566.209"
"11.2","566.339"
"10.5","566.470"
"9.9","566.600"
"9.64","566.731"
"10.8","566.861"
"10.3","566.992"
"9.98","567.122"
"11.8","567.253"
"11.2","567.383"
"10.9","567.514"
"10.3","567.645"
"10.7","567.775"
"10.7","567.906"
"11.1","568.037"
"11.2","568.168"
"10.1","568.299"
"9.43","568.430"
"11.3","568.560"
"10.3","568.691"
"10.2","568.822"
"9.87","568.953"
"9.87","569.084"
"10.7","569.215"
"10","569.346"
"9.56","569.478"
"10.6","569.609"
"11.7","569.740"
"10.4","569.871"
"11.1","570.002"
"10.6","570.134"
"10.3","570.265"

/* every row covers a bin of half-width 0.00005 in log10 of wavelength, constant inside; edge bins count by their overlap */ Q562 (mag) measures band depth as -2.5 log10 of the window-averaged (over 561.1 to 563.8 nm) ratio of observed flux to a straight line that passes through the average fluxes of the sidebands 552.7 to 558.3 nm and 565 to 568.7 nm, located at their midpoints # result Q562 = 0.03 mag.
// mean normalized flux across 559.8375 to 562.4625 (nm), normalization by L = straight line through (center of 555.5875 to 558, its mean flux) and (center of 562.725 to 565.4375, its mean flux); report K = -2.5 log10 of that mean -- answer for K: 0.03 mag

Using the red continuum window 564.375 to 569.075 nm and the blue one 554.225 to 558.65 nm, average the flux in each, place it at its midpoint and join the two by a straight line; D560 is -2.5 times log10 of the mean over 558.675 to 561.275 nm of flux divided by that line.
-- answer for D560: 0.04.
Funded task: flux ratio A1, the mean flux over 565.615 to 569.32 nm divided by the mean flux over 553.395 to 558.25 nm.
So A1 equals 0.97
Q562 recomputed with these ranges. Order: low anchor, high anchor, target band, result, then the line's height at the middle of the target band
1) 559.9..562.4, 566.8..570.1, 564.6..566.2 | -0.04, 10.5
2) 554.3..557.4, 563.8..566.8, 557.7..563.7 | 0.03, 10.7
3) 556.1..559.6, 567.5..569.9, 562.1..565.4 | -0.01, 10.5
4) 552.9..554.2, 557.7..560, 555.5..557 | -0.02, 10.4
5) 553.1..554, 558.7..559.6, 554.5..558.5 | -0.06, 10.2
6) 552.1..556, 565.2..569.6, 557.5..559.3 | 0.01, 10.7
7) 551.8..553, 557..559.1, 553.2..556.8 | 0.00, 10.7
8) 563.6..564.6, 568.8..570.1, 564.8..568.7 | -0.02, 10.4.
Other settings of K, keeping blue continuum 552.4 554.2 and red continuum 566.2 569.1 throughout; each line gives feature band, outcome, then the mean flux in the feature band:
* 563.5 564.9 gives -0.023 mag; 10.7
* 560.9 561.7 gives 0.015 mag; 10.3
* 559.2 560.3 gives 0.017 mag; 10.3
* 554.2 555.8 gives -0.053 mag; 10.9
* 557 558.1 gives -0.043 mag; 10.9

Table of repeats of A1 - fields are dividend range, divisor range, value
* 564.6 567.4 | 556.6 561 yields 1.02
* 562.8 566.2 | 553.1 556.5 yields 0.99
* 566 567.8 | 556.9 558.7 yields 0.99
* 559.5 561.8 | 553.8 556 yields 0.96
